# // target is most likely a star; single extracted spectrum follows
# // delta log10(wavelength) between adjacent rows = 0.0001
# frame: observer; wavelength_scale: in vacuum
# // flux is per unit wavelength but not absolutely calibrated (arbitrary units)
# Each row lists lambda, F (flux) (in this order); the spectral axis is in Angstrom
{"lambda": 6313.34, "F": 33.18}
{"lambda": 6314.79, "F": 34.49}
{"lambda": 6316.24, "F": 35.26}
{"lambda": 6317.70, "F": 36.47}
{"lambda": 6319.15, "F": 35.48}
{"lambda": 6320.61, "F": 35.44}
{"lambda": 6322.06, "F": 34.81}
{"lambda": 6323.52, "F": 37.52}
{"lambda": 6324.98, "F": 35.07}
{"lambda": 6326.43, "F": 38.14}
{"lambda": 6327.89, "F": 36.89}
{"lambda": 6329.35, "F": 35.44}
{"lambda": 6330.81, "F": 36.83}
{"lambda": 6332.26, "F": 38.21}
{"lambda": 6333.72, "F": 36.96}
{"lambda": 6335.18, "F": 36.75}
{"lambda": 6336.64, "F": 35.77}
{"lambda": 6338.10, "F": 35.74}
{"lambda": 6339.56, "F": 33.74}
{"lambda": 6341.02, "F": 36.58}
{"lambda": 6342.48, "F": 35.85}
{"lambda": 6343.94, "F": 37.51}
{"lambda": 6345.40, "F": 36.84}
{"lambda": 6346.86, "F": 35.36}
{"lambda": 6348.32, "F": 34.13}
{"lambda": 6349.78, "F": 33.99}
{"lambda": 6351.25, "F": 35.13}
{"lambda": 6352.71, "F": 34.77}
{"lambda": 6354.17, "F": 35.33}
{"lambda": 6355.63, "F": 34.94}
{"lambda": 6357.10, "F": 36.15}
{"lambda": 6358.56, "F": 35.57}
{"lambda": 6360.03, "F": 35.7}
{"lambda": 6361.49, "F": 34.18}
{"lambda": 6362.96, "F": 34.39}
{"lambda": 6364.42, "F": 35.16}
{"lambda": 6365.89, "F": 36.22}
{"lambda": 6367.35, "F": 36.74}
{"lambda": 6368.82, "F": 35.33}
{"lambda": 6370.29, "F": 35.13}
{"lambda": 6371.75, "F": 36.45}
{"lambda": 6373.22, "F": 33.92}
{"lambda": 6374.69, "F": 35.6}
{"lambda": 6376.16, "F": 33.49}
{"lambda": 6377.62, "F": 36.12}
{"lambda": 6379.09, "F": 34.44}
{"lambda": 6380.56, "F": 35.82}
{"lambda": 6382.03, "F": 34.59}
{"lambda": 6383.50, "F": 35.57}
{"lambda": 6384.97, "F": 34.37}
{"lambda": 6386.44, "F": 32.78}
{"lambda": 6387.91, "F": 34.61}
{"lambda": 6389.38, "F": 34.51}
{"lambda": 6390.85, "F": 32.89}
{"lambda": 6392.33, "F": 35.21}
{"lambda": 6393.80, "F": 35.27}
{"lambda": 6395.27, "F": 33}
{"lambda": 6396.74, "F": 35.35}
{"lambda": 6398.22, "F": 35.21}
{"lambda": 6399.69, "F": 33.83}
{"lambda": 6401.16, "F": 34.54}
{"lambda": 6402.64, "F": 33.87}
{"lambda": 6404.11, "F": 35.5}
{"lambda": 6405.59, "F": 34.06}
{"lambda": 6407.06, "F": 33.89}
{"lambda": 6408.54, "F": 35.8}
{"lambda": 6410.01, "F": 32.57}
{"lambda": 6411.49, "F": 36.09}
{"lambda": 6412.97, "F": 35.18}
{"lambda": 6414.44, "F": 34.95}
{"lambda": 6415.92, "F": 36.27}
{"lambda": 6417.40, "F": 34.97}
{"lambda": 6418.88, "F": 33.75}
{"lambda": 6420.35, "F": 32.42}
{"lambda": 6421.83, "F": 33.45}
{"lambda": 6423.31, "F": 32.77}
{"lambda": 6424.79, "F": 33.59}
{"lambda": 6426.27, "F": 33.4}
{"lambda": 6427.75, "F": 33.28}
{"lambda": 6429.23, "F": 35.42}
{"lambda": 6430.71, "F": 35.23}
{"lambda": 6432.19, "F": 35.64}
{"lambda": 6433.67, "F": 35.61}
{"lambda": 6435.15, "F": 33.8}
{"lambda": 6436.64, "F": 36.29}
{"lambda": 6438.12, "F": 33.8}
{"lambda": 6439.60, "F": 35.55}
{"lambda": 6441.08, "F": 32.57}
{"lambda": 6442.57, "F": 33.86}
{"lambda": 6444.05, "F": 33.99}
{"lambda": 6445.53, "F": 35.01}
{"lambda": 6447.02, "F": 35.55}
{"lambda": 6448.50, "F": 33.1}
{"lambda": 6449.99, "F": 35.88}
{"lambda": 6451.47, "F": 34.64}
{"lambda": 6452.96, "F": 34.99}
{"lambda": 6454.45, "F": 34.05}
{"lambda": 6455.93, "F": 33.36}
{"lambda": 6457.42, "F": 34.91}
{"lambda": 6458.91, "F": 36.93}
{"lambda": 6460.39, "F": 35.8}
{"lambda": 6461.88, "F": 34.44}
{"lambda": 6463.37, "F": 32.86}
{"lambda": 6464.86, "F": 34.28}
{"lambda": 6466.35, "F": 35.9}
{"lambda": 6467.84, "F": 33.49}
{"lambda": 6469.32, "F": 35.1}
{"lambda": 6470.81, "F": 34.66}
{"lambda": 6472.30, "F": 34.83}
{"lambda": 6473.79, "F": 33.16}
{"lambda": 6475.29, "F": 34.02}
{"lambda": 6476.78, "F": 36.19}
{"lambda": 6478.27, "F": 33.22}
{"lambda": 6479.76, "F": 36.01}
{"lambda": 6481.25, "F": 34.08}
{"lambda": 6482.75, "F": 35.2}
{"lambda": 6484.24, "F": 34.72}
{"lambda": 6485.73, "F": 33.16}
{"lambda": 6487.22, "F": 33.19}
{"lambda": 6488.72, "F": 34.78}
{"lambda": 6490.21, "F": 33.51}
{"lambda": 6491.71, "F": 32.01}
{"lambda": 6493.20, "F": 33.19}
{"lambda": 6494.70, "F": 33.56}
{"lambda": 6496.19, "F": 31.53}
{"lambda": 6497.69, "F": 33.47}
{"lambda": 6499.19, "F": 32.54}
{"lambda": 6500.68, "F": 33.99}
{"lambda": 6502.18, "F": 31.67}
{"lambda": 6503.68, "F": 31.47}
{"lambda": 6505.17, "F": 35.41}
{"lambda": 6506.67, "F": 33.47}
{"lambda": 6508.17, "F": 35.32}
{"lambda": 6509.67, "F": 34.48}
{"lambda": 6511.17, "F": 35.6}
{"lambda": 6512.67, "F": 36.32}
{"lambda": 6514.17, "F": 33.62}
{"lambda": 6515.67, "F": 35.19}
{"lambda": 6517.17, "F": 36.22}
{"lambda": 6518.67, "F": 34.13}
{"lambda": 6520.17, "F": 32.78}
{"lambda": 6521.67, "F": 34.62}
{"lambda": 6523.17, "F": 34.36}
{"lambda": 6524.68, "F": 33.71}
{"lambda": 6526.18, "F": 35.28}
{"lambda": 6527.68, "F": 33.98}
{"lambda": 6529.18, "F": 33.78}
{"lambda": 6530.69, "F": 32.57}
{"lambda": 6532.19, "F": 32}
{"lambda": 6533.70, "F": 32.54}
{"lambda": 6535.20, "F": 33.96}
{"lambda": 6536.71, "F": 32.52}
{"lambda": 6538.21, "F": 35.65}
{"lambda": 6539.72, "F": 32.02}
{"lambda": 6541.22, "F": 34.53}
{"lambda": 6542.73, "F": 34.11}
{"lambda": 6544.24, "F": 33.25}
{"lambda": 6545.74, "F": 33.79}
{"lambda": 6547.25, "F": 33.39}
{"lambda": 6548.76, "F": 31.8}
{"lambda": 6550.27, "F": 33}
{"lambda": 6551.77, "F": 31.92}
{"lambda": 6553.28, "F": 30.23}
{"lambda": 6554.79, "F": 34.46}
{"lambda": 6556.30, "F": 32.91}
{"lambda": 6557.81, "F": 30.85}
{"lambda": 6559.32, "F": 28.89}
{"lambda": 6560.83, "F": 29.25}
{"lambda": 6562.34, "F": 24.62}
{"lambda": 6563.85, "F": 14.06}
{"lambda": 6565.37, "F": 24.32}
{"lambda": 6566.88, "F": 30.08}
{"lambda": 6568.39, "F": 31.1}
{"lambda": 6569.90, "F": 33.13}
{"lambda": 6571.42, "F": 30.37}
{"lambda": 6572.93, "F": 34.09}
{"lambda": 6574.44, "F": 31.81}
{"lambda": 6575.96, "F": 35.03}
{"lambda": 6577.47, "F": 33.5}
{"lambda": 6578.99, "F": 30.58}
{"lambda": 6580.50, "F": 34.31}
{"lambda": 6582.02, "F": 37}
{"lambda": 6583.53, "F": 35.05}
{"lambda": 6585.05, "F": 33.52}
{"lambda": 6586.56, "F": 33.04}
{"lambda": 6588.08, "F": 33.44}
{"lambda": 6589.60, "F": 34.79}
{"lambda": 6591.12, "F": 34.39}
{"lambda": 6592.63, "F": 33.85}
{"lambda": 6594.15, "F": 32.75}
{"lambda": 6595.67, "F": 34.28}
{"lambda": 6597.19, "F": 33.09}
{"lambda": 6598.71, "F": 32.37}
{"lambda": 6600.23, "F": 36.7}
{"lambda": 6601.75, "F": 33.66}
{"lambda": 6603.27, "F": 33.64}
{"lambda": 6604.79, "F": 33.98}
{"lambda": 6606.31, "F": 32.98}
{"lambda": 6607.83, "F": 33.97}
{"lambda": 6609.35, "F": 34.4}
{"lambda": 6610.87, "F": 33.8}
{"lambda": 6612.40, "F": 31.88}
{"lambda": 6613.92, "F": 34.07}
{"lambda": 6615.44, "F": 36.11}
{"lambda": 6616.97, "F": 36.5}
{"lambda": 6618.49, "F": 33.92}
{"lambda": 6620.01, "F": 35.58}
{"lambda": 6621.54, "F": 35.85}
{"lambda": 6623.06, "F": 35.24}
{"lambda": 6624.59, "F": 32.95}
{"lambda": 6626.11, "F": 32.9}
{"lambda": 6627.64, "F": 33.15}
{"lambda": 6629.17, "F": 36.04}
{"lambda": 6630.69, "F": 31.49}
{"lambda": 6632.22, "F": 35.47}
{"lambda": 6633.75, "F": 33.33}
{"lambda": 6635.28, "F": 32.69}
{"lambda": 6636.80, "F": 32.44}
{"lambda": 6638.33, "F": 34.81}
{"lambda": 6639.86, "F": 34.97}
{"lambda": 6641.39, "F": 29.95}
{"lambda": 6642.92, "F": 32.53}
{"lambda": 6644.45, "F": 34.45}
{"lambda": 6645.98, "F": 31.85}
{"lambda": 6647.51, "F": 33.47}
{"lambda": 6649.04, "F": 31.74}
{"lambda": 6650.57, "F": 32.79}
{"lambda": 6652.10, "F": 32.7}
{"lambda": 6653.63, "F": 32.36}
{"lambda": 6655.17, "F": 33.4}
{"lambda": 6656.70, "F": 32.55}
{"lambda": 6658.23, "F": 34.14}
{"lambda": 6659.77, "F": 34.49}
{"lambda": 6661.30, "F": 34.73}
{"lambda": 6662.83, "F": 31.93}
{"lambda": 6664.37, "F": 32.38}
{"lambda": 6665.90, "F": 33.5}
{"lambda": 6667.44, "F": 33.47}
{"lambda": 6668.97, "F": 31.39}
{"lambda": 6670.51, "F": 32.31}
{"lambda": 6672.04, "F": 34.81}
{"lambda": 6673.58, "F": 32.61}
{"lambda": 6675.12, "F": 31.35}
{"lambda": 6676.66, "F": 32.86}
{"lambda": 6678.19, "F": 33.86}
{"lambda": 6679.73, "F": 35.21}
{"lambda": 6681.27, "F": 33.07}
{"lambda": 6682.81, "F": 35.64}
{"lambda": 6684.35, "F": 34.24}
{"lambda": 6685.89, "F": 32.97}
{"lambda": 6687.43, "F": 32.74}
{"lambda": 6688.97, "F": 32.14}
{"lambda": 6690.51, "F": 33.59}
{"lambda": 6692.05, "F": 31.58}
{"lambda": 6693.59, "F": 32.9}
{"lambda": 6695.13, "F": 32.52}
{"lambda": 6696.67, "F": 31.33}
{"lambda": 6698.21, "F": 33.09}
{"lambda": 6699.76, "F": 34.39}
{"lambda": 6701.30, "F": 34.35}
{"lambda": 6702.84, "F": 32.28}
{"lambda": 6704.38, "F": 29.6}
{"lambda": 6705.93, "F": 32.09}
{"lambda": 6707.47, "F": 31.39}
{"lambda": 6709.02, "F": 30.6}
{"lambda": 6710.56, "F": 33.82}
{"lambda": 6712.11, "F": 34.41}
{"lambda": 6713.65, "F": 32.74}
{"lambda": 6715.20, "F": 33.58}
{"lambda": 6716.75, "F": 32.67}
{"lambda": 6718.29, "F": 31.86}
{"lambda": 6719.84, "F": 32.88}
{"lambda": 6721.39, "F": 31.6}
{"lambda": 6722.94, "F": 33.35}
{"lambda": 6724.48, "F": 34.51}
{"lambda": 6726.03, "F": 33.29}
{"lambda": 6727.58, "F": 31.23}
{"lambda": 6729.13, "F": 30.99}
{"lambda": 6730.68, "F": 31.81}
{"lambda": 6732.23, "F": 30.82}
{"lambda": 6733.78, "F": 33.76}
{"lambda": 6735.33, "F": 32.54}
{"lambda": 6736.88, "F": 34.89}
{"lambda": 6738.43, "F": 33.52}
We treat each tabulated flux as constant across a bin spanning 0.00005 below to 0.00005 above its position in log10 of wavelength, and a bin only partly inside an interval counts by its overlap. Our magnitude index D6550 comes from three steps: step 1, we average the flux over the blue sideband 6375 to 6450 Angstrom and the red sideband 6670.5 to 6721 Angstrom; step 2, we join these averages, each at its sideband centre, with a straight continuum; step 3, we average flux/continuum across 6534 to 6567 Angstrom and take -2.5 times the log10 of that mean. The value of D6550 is 0.094 mag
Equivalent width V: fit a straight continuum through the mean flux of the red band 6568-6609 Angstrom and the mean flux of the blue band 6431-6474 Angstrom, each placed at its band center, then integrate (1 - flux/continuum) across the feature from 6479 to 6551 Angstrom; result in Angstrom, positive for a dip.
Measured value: 0.8 Angstrom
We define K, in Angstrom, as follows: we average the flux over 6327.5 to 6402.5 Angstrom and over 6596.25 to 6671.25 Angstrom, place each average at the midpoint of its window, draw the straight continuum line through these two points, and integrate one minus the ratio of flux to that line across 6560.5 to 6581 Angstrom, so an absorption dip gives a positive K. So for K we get 2.6 Angstrom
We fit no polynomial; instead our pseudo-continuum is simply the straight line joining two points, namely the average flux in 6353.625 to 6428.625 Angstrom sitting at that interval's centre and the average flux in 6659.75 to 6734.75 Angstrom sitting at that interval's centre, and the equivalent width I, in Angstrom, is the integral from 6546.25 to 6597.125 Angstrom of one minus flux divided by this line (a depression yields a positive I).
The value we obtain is 2.8 Angstrom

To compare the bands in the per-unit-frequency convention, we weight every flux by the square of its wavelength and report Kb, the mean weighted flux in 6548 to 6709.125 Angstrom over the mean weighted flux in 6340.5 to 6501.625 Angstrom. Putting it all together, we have 1.0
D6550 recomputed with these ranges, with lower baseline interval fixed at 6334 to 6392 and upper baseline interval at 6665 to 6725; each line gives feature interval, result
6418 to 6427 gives 0.05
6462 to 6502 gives 0.01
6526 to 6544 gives 0.02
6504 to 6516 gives -0.02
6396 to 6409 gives 0.01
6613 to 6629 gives -0.04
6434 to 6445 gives 0.01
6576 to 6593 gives -0.01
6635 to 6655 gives 0.01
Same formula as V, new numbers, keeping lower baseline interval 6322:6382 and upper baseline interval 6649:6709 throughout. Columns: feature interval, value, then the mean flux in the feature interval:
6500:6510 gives 0.21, 33.6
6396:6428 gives 0.77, 34.3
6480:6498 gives 0.48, 33.6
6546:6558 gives 0.54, 32.4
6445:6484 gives 0.05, 34.7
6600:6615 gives -0.15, 33.9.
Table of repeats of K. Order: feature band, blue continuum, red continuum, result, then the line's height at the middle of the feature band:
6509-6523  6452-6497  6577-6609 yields -0.3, 34.1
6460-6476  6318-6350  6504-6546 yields 0.1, 34.7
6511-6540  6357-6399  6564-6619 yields -0.3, 33.7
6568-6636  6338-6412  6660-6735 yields -0.8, 33.4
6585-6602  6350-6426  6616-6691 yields -0.1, 33.7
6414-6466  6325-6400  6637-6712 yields 0.4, 34.8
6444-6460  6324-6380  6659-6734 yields 0.0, 34.8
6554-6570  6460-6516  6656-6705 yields 2.5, 33.7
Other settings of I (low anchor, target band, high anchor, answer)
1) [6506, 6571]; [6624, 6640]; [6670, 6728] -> -0.5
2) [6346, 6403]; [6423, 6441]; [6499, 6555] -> 0.0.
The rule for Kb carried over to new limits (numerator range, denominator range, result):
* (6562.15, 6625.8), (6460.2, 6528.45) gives 1.00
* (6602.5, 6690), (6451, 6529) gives 1.03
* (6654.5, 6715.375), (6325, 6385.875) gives 1.03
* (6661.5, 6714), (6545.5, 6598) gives 1.07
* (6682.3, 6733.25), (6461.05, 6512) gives 1.03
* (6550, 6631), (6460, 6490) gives 0.98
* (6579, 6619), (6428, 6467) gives 1.03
